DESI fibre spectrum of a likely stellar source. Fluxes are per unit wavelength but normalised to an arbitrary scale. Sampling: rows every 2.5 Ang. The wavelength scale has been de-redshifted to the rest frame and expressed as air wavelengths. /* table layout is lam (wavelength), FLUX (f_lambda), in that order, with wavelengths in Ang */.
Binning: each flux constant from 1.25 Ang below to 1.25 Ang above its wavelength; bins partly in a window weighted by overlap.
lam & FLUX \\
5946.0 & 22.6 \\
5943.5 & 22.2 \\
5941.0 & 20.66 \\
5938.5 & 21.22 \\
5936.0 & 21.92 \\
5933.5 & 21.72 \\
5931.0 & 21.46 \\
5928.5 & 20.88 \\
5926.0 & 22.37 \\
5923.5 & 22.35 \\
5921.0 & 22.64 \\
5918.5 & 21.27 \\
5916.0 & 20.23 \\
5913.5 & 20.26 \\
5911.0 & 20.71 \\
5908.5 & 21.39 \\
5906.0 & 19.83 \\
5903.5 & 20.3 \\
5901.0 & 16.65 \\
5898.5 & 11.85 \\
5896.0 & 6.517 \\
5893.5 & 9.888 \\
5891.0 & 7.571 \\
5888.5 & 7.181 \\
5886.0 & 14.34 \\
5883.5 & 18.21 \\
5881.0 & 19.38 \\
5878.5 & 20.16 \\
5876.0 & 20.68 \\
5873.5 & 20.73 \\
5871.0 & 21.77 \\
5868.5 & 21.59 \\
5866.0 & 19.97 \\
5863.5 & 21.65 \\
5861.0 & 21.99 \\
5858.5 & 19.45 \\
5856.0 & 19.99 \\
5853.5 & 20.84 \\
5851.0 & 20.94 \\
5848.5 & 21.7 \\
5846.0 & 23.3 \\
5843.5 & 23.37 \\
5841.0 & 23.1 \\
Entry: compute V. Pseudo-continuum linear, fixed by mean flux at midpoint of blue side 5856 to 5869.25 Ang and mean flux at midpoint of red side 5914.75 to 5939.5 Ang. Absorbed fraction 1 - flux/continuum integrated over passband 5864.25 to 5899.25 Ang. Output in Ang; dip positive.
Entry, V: 8.61 Ang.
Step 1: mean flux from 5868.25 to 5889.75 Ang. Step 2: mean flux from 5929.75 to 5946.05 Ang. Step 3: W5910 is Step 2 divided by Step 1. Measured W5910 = 1.2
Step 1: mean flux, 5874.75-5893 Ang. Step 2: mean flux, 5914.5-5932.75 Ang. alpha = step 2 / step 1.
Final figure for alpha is 1.4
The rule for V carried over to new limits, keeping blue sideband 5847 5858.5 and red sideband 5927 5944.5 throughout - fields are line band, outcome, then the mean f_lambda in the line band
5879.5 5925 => 9.5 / 16.7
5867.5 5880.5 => 0.0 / 20.9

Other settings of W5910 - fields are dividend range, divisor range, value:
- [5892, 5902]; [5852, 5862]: 0.54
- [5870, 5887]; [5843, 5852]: 0.87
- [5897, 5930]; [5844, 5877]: 0.94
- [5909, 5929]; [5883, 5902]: 1.91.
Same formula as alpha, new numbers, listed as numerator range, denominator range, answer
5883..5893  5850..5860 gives 0.55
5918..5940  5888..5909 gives 1.62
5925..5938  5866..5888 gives 1.13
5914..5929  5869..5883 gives 1.05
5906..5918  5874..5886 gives 1.08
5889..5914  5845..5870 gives 0.71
